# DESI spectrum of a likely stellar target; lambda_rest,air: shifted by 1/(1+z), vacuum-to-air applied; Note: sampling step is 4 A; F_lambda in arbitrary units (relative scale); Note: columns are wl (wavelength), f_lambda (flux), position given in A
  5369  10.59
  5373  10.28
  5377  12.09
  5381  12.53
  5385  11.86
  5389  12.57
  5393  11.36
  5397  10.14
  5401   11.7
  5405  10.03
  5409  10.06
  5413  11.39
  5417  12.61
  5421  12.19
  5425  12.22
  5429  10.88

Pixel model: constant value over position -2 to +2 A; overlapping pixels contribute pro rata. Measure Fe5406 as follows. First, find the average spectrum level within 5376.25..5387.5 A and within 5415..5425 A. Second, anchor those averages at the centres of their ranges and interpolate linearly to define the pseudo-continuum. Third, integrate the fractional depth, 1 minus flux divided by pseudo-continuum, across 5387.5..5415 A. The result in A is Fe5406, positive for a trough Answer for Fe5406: 2.8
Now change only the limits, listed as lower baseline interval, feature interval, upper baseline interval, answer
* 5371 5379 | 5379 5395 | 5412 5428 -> -0.9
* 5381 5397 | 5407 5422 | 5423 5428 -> 0.5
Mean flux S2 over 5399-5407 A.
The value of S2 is 10.9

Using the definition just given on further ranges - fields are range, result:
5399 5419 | 11.2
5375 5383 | 12.3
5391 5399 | 10.8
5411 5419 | 12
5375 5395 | 12.1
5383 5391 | 12.2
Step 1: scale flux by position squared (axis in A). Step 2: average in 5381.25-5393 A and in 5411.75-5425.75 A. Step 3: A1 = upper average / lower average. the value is 1.0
